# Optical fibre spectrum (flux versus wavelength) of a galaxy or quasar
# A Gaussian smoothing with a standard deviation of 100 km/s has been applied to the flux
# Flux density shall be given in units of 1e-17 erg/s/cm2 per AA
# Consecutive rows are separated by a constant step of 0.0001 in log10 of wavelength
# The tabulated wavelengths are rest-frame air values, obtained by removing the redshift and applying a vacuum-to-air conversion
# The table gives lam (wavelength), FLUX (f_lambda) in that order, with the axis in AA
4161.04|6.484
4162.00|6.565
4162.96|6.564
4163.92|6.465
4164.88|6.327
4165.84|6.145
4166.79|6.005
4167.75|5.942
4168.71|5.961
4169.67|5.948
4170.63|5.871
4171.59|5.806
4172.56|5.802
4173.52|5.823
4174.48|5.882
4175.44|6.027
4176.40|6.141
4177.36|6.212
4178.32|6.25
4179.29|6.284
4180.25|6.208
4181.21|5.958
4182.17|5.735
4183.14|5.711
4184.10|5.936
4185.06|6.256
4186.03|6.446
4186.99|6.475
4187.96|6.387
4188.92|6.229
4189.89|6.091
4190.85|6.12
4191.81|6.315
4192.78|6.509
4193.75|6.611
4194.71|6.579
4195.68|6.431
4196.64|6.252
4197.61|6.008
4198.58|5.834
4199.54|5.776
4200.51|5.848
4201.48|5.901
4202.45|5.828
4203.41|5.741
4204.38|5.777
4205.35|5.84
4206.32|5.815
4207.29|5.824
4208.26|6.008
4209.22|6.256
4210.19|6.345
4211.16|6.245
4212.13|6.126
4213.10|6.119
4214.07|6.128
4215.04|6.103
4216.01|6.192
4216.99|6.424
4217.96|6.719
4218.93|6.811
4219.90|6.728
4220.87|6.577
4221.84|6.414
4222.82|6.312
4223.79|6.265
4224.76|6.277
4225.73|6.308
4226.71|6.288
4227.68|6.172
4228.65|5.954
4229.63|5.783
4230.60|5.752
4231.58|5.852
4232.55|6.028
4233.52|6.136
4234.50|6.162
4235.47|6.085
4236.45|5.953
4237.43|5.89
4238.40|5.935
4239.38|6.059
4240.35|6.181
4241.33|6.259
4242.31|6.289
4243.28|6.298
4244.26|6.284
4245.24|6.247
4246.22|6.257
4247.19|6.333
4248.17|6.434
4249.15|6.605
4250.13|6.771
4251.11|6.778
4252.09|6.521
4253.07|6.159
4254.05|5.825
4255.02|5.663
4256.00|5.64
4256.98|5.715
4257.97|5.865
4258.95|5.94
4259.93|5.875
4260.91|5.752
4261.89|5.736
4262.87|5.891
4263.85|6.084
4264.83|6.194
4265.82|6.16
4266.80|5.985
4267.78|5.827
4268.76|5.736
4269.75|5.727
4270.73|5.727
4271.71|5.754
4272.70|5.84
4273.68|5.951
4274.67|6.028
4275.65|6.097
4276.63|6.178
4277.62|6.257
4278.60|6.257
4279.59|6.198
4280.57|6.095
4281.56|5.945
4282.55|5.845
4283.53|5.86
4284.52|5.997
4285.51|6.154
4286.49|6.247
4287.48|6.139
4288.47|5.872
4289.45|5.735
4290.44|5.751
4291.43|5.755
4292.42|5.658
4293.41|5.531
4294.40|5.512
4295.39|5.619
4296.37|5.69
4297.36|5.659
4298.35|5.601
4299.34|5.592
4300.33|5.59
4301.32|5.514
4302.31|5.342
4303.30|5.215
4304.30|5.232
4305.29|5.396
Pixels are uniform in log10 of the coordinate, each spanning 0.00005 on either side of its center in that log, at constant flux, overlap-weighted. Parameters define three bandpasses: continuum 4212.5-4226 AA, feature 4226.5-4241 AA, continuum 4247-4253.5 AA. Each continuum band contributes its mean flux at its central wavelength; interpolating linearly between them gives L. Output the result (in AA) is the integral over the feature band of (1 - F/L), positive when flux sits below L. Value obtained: 1.0 AA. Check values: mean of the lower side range 6.38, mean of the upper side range 6.52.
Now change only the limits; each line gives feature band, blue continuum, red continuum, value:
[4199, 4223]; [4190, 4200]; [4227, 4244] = 0.1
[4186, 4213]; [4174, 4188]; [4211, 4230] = 0.3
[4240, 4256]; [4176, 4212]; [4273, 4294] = -0.7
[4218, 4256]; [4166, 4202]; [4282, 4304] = -2.0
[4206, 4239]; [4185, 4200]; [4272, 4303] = -0.2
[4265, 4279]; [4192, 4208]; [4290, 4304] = -0.7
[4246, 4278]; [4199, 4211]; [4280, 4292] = -0.5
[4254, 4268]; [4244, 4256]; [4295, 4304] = 0.6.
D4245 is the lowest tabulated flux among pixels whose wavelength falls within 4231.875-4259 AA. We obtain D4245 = 5.64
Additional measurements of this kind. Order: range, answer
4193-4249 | 5.741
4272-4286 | 5.84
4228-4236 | 5.752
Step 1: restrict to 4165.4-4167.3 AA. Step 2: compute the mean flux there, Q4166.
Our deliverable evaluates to 6.1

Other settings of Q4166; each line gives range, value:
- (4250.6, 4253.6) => 6.47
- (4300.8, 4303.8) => 5.35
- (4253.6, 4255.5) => 5.77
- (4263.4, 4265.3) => 6.15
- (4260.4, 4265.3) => 5.94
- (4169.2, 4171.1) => 5.91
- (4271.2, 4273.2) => 5.8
